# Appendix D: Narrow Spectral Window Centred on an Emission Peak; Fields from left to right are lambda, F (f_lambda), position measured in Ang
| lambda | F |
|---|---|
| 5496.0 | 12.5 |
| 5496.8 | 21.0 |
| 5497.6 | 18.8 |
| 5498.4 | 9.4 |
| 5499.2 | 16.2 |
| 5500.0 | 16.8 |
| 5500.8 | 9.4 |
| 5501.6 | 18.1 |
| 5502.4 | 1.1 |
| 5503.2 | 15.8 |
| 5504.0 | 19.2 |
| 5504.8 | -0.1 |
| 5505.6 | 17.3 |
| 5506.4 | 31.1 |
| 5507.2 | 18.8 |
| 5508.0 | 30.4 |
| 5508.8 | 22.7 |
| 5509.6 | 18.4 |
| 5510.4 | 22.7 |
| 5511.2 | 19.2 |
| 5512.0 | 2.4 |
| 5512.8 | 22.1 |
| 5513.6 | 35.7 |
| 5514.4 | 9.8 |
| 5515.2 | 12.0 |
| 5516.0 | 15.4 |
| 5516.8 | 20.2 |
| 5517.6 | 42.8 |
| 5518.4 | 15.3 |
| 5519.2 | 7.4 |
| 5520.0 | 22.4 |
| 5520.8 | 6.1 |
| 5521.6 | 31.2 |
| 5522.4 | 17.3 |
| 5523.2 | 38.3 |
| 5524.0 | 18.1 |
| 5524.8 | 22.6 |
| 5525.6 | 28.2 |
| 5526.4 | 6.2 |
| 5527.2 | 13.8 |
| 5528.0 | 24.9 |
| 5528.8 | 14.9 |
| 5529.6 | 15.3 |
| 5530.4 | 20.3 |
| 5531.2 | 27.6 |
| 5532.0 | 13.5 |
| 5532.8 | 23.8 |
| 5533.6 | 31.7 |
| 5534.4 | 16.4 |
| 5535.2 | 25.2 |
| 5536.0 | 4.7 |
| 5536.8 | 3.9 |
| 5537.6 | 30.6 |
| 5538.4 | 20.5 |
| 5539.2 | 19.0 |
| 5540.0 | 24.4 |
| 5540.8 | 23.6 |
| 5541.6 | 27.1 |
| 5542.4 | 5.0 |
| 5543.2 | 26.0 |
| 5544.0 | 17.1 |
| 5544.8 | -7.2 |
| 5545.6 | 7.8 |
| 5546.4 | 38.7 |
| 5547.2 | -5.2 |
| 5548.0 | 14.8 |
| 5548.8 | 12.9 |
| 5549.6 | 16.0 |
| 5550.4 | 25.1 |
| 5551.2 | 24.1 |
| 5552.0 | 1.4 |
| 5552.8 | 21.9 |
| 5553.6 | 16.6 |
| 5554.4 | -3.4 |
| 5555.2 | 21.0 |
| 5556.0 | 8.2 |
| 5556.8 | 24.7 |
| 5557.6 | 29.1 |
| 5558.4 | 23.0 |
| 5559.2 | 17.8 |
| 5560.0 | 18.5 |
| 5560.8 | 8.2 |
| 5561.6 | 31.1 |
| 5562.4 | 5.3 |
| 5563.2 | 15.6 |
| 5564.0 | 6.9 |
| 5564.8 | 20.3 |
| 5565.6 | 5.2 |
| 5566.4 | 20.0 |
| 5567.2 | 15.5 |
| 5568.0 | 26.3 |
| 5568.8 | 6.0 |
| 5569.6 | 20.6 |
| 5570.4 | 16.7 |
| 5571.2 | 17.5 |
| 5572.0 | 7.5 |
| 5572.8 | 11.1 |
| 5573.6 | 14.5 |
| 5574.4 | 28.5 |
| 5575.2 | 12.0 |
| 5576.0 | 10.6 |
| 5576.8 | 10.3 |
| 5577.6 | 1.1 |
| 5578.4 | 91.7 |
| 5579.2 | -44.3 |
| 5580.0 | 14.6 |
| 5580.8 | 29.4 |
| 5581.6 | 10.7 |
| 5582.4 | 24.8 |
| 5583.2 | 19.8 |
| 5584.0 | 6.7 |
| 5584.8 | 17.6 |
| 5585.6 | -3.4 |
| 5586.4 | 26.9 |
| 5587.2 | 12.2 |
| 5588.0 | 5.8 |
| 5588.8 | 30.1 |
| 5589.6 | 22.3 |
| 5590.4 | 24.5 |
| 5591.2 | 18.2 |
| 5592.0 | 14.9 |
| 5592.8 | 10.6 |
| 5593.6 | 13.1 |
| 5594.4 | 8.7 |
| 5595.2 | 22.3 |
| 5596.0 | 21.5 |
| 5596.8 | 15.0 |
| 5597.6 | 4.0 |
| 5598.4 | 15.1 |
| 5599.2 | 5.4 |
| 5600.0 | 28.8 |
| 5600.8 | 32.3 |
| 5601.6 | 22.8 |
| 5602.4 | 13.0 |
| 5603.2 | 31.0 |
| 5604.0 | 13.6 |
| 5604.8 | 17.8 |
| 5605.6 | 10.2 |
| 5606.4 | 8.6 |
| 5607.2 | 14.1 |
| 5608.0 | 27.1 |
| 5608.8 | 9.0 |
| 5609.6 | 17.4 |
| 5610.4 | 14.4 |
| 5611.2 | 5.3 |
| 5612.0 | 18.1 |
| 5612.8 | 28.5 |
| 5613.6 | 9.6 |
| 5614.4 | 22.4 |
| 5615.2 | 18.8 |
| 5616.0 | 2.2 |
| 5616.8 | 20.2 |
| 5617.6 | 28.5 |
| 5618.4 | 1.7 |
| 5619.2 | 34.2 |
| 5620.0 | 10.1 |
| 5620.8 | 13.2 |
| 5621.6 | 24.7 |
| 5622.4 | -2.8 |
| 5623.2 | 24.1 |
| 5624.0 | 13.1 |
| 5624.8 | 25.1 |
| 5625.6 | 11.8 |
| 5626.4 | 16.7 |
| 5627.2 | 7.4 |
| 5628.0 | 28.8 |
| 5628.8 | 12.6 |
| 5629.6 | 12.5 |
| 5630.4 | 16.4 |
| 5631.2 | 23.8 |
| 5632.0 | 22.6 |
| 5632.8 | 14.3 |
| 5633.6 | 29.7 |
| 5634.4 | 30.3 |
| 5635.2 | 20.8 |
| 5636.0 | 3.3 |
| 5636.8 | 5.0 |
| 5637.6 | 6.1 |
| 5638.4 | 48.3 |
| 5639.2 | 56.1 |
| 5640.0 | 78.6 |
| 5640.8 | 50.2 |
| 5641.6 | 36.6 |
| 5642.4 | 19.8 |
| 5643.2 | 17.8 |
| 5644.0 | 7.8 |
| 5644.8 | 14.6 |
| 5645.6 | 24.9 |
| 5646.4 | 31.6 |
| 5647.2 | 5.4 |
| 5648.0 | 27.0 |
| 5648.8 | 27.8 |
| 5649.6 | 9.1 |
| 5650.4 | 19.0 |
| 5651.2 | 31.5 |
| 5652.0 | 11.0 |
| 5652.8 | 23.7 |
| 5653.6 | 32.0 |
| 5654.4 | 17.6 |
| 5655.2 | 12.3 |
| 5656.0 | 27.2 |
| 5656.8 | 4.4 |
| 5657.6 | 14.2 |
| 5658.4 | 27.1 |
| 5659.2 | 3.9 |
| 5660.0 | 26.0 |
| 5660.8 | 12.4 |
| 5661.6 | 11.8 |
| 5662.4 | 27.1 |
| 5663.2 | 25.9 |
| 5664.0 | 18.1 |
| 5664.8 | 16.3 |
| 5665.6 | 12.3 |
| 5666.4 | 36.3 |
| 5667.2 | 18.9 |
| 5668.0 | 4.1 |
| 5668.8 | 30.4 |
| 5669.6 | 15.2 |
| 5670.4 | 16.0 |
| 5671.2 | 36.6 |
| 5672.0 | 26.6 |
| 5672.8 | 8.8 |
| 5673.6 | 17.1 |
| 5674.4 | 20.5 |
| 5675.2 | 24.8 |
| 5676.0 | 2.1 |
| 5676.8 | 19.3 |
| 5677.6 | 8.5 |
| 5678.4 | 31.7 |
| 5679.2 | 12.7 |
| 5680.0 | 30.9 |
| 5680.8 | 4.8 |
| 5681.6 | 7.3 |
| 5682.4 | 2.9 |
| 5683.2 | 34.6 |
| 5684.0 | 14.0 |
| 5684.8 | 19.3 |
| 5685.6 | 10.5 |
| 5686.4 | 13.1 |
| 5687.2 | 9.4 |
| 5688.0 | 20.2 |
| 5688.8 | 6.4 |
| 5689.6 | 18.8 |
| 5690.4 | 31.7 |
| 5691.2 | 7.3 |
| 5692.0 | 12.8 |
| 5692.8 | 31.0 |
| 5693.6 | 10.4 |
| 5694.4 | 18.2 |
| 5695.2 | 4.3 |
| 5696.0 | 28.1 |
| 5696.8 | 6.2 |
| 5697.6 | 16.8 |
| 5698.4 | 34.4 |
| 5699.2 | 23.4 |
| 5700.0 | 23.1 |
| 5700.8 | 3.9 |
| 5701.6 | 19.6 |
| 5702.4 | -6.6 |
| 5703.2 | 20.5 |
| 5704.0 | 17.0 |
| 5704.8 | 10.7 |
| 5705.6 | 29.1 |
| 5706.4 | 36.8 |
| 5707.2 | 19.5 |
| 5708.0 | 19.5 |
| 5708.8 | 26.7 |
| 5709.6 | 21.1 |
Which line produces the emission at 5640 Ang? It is H-beta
